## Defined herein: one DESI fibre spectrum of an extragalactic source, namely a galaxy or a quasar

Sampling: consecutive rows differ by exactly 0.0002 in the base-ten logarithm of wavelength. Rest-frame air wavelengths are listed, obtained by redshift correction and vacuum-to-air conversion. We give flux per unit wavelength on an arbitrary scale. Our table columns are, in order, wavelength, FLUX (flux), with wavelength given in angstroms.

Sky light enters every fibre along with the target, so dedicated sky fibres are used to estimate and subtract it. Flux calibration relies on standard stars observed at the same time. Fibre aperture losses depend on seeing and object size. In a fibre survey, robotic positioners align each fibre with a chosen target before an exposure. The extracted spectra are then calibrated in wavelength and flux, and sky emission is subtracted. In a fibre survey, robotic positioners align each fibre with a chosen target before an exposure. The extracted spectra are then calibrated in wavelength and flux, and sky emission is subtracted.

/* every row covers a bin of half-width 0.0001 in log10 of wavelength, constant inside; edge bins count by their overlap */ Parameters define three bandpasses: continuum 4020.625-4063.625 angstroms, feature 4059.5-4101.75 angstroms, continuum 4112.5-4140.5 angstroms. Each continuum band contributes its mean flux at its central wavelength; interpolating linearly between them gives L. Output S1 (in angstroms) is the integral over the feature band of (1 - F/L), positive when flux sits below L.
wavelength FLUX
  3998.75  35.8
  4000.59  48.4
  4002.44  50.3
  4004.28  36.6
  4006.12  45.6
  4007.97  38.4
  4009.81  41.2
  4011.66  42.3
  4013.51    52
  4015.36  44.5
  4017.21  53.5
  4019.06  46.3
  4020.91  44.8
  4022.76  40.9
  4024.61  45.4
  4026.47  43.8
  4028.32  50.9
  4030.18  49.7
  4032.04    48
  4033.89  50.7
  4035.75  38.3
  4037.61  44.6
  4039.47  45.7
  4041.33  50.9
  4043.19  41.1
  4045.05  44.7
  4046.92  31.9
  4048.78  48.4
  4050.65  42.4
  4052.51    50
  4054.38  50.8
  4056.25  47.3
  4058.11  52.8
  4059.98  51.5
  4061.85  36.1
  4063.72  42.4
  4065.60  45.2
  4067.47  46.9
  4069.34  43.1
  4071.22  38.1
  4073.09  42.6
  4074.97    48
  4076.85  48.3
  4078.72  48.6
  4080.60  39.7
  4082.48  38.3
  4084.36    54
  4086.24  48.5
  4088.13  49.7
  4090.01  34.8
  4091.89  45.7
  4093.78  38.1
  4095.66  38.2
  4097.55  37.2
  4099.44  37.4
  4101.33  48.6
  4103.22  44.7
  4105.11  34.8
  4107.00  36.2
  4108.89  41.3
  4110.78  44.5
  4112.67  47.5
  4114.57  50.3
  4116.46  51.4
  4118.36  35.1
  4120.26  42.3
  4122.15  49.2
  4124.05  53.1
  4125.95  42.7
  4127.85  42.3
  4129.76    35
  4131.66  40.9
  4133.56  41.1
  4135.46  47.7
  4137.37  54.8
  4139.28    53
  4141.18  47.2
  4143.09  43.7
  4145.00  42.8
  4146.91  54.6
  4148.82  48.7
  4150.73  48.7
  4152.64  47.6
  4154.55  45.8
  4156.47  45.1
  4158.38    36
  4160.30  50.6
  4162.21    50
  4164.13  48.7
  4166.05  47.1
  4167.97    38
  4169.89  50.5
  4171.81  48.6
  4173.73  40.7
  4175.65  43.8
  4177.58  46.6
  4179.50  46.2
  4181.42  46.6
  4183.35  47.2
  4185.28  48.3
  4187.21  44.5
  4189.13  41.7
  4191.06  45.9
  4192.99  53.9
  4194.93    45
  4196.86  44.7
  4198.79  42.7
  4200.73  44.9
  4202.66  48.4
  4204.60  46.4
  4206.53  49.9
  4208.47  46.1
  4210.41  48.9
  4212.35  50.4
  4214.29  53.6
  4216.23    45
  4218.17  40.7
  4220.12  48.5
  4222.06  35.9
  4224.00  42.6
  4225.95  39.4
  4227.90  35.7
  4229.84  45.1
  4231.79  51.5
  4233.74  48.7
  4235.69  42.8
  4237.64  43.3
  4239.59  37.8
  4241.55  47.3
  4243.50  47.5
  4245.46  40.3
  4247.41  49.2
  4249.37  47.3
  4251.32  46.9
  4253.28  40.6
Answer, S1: 2.1 angstroms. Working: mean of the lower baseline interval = 45.6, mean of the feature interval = 43.4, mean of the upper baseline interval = 45.7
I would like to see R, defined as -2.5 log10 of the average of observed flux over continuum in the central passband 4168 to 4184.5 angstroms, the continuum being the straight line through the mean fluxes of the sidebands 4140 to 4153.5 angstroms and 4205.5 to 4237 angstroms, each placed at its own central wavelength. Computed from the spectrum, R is 0.022 mag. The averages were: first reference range 47.7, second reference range 45.3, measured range 45.8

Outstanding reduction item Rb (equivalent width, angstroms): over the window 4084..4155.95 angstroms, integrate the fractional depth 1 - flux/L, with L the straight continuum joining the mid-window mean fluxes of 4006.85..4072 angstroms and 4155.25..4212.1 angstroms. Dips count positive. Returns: 1.8 angstroms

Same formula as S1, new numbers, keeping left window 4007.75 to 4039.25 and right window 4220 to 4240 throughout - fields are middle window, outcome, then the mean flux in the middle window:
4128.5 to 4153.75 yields -1.4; 46.5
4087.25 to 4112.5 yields 2.0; 41.1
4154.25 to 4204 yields -2.7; 45.8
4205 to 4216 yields -1.6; 49.3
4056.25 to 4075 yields 0.2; 44.6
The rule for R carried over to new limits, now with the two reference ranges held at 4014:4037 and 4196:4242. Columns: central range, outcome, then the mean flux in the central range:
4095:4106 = 0.14 mag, 40.2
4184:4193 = -0.02 mag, 46.1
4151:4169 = 0.00 mag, 45.6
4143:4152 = -0.06 mag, 48.1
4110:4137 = 0.02 mag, 44.7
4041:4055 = 0.04 mag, 44.6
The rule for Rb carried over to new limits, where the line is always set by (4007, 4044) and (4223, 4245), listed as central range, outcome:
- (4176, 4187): -0.6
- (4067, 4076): 0.3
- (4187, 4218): -2.1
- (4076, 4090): -0.3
